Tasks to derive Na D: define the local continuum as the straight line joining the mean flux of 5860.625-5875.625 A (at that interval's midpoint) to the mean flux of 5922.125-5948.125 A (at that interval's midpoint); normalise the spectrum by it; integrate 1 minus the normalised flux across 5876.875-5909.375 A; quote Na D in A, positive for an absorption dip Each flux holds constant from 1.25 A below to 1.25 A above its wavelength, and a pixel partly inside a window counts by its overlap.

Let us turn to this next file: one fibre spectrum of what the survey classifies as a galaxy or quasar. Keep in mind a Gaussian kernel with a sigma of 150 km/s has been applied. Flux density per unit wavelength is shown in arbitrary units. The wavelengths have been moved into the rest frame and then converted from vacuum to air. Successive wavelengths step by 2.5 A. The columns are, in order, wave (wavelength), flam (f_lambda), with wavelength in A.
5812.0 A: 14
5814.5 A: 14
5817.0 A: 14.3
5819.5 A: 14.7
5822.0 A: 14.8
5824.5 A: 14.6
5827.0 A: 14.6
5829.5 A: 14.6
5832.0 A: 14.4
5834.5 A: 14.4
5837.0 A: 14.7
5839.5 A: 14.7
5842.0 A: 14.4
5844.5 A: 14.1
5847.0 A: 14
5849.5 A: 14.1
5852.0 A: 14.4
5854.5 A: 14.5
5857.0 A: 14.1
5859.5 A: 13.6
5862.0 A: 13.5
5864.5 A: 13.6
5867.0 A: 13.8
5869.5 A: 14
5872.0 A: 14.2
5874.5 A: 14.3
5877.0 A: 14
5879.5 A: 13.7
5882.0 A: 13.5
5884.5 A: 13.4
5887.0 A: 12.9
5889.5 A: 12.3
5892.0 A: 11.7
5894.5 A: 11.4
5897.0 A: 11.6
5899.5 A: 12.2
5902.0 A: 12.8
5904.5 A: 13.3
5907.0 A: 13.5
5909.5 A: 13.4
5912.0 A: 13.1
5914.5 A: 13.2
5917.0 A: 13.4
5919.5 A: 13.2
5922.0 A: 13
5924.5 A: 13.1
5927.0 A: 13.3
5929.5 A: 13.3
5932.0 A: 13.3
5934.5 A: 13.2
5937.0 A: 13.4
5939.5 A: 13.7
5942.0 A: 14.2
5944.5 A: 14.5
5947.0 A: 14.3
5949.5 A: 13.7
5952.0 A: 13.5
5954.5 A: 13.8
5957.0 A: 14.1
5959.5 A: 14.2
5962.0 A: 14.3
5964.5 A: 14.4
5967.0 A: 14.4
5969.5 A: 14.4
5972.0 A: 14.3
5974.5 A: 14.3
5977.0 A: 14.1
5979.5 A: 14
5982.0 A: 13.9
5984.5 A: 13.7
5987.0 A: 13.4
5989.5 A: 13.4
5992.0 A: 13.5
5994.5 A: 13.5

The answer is 2.4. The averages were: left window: 13.9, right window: 13.6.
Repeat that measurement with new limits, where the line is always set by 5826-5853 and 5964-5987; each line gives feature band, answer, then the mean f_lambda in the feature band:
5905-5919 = 0.92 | 13.3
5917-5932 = 1.07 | 13.2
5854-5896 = 2.68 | 13.4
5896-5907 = 1.28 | 12.6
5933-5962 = 0.59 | 13.9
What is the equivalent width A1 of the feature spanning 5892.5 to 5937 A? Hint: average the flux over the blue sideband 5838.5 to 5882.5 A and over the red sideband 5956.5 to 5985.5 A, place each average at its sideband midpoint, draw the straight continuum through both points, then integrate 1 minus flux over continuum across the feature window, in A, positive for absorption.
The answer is 3.6 A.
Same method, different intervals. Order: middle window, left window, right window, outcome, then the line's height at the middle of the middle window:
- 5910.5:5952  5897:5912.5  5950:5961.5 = -0.2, 13.4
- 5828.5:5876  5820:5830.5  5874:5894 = -0.8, 13.9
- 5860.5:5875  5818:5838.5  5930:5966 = 0.5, 14.4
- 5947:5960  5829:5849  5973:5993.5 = 0.0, 13.9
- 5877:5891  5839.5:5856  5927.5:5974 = 0.9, 14.2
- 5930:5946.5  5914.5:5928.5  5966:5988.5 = -0.3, 13.5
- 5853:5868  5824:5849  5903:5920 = 0.2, 14.1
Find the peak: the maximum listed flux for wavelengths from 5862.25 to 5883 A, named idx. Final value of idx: 14.3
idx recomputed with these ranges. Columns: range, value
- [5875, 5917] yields 14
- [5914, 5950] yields 14.5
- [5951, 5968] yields 14.4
